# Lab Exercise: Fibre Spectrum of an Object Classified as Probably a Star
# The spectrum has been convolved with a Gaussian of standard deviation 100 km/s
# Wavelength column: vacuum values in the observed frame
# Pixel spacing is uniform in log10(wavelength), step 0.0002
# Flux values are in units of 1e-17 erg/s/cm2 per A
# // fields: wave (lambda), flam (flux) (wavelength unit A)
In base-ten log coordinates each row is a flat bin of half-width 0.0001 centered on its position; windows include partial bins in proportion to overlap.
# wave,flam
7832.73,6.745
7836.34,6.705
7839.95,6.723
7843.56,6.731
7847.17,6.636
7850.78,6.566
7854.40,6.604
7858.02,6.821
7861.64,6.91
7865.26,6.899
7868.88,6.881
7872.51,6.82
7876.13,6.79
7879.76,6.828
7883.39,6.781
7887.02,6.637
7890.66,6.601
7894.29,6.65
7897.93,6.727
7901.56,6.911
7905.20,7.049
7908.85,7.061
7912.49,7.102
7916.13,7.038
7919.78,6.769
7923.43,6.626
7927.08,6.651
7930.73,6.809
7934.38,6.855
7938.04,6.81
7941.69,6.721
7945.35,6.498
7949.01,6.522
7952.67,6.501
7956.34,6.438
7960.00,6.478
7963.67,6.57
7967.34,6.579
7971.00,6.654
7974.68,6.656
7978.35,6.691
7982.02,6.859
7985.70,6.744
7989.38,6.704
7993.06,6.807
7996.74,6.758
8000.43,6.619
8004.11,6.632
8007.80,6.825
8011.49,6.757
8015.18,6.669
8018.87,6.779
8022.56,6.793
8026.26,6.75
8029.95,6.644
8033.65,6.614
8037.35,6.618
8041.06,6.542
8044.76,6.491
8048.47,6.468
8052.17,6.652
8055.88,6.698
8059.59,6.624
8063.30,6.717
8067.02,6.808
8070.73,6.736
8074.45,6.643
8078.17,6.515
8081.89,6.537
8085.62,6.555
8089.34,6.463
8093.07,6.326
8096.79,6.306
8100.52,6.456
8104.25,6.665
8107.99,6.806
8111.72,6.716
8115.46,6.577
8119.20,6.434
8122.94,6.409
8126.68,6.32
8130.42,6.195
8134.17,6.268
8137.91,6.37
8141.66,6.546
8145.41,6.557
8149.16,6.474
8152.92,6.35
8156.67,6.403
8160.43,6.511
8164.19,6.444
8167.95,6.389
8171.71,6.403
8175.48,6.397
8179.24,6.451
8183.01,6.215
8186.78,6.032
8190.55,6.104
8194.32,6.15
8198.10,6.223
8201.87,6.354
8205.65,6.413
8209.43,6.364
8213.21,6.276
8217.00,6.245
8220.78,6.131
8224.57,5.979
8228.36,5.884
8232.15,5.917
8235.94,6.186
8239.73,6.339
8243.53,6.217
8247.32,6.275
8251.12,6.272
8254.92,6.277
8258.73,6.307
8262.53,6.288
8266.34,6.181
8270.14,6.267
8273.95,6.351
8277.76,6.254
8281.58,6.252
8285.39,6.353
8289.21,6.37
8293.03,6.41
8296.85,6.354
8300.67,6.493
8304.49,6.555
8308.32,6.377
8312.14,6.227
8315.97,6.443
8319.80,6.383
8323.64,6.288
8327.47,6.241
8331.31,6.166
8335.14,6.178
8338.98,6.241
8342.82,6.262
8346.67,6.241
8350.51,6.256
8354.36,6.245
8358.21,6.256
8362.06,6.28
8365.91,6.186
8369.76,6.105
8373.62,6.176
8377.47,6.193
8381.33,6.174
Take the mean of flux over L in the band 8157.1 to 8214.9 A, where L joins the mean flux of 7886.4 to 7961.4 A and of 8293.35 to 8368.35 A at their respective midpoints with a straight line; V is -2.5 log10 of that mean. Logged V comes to 0.02 mag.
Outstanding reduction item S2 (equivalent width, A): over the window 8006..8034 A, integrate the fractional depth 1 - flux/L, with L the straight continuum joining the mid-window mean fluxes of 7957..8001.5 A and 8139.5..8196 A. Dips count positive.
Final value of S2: -0.6 A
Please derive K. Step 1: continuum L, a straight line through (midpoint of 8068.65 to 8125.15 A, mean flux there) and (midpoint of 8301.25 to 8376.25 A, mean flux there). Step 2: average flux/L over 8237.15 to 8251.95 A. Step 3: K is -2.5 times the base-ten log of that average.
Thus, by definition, 0.02 mag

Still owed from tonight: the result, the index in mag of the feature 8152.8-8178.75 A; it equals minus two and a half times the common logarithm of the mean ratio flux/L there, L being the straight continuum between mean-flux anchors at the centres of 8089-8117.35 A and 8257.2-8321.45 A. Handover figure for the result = 0.009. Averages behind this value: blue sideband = 6.54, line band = 6.42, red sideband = 6.35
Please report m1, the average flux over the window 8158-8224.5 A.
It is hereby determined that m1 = 6.29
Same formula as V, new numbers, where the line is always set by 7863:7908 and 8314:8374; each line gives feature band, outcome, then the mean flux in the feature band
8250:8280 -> 0.01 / 6.27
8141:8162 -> 0.00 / 6.47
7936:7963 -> 0.03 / 6.57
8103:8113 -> -0.03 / 6.73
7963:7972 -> 0.02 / 6.61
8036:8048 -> 0.01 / 6.53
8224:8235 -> 0.08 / 5.94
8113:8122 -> 0.00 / 6.51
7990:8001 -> -0.01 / 6.74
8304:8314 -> -0.01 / 6.36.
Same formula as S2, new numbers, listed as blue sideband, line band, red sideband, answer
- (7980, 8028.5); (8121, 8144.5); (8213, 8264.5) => 0.3 A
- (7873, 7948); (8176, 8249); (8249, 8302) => 2.2 A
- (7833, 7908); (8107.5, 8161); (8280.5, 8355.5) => 0.4 A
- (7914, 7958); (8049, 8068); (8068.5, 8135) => -0.4 A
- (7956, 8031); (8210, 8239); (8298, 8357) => 1.4 A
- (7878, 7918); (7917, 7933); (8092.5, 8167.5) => 0.2 A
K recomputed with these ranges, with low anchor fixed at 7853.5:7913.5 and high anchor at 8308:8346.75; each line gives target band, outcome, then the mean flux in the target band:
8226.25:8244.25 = 0.05 mag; 6.1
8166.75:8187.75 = 0.02 mag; 6.32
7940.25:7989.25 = 0.02 mag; 6.61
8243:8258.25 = 0.02 mag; 6.27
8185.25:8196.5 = 0.06 mag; 6.1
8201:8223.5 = 0.02 mag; 6.28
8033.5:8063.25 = 0.00 mag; 6.6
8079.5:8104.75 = 0.02 mag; 6.46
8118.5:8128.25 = 0.02 mag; 6.39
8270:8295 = 0.00 mag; 6.32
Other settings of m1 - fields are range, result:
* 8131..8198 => 6.35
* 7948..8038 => 6.67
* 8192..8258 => 6.21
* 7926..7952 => 6.69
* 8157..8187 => 6.37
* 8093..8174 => 6.45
